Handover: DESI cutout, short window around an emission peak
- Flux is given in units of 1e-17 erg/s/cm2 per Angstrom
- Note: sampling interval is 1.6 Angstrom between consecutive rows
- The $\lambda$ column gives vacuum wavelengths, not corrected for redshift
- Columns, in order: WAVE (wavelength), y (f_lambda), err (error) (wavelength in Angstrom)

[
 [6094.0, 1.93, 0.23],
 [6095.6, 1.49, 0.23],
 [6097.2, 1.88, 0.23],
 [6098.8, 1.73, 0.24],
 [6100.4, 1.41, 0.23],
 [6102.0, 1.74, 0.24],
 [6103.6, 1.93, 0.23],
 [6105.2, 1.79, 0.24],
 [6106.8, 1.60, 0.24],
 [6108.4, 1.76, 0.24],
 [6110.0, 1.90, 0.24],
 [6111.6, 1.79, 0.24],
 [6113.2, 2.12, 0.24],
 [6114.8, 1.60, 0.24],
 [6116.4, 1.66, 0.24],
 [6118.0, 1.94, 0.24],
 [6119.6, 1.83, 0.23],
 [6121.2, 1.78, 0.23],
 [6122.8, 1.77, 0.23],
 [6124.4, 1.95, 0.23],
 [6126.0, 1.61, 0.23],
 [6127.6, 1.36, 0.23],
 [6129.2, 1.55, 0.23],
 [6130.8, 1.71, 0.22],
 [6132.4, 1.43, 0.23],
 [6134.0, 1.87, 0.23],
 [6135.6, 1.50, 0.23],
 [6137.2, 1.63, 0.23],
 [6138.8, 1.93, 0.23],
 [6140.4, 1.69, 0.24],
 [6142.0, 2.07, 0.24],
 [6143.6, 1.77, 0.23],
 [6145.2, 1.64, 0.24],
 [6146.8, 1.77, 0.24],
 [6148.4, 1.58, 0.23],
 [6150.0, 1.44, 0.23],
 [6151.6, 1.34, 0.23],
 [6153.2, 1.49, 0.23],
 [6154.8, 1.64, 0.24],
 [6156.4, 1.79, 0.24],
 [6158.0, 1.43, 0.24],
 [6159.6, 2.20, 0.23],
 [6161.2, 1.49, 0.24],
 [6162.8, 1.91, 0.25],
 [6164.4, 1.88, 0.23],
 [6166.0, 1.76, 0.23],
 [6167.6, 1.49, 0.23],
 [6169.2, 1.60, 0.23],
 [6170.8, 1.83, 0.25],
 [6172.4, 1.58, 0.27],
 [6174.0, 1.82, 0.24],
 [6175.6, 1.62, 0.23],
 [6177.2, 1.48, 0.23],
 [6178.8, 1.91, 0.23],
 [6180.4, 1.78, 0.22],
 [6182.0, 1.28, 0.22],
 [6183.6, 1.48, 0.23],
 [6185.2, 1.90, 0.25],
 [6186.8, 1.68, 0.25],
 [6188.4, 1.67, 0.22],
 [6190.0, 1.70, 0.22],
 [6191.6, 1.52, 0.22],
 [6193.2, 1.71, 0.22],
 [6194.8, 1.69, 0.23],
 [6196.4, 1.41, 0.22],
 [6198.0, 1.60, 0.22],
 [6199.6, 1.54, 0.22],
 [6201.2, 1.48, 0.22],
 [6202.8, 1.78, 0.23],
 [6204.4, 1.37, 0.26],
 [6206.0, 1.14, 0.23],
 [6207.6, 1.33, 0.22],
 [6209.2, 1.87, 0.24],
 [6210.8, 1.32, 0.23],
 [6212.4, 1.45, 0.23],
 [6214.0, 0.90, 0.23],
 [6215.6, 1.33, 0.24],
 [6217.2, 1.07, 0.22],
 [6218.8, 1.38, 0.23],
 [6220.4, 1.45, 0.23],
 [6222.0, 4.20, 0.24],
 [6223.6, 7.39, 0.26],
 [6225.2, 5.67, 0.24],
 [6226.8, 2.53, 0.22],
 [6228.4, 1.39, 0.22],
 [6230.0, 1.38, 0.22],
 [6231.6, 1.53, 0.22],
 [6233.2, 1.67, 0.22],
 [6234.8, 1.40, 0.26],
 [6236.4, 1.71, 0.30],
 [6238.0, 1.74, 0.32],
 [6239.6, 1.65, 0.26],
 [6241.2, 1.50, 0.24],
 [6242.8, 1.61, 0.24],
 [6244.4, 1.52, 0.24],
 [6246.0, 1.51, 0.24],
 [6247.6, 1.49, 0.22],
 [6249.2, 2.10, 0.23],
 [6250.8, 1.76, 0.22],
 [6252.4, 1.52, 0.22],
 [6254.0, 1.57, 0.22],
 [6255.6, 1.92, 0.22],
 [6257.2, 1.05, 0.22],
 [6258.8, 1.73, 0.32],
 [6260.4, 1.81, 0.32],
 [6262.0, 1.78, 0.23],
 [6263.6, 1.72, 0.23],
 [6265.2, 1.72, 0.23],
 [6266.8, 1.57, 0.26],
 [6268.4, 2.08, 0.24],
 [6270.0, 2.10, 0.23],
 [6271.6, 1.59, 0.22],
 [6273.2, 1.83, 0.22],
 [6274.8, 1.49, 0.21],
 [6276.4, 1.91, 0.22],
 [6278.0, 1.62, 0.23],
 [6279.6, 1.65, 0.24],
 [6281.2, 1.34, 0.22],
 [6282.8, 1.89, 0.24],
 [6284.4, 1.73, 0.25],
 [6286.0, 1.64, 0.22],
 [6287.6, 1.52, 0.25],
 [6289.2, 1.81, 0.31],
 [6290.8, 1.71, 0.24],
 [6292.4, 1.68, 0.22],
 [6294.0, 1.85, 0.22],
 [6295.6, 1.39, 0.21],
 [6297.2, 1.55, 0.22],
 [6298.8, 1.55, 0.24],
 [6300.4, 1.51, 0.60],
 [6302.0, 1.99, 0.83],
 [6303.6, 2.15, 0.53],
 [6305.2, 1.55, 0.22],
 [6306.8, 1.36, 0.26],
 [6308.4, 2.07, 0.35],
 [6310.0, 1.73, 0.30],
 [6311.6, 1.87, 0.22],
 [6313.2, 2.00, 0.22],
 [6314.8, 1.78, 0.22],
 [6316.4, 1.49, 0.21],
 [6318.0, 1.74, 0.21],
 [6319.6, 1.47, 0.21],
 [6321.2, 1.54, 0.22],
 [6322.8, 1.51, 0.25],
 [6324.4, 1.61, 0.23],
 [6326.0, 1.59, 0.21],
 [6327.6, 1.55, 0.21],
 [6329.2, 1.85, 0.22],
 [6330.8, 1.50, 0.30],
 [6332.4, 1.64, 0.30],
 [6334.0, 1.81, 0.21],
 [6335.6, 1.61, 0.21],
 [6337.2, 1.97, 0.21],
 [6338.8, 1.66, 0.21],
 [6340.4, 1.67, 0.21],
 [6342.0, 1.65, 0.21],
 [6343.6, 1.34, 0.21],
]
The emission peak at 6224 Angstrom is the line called Hbeta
